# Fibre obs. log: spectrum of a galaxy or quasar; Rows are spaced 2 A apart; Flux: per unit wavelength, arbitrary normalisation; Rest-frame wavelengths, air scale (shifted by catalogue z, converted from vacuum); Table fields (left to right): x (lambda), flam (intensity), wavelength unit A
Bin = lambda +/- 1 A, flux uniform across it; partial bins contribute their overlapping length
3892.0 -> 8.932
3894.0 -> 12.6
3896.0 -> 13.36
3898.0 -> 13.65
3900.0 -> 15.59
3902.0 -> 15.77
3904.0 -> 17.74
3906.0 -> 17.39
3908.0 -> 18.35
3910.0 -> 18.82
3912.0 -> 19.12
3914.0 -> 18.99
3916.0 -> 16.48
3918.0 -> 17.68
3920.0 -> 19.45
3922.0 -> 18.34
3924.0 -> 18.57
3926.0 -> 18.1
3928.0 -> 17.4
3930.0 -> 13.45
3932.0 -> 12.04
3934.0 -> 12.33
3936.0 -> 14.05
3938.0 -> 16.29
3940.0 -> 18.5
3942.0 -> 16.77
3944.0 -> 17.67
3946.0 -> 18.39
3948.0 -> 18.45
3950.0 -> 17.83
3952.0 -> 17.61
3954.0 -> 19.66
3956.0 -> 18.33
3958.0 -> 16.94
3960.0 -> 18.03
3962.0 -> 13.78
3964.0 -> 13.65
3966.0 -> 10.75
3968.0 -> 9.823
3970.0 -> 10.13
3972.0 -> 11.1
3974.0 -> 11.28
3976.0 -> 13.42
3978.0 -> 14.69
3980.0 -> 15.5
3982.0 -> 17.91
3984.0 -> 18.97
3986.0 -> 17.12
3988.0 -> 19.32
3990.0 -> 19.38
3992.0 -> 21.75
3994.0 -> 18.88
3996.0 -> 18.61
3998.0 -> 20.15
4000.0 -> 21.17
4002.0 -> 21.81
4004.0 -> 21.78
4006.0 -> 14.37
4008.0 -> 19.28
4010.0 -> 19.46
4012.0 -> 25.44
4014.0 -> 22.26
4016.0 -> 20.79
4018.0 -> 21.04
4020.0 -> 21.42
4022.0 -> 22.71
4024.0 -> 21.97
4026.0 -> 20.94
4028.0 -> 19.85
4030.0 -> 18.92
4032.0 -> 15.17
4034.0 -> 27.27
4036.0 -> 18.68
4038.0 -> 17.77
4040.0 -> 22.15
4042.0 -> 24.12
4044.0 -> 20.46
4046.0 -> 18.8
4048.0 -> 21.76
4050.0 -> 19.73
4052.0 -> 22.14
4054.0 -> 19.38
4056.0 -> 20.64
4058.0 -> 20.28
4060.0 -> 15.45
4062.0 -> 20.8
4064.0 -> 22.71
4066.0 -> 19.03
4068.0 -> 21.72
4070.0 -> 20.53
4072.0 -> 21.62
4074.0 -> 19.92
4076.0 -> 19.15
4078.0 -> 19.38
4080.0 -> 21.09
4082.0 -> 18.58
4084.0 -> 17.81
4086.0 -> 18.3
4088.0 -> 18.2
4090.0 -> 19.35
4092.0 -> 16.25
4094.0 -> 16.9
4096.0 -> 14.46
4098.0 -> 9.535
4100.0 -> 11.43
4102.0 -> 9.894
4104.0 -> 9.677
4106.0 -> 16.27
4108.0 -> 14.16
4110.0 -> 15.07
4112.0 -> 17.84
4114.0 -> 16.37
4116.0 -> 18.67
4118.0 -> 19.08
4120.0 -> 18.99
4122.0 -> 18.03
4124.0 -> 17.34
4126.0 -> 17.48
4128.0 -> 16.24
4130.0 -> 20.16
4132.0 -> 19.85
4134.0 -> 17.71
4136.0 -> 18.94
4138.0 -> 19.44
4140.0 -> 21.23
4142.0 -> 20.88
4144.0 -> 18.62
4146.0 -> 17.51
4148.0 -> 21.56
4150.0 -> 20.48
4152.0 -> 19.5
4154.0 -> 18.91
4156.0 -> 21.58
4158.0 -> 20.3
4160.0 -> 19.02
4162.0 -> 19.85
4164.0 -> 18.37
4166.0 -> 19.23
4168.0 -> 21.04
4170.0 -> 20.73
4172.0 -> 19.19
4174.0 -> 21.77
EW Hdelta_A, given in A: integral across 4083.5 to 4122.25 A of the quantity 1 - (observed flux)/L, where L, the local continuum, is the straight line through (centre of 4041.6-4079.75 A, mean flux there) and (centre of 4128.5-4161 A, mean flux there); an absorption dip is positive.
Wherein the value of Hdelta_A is 8.3 A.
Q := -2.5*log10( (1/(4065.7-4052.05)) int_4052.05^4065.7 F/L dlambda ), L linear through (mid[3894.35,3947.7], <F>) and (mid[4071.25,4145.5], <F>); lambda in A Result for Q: -0.16 mag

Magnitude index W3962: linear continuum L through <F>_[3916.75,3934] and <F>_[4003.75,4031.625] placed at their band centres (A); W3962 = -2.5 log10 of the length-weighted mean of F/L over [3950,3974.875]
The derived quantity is 0.249 mag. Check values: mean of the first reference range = 16.6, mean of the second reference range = 20.6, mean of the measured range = 14.4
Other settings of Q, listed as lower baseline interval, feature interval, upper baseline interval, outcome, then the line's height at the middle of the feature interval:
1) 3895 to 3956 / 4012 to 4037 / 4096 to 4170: -0.21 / 17.3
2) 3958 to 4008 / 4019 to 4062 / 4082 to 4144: -0.22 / 16.7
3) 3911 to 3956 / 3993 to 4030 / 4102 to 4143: -0.19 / 17.3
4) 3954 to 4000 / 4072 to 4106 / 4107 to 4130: 0.04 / 17.1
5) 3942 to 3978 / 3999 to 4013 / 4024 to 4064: -0.14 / 18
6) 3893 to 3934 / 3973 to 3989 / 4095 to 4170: 0.06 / 16.9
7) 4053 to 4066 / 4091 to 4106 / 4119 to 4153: 0.45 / 19.4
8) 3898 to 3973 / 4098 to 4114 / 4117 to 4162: 0.36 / 18.7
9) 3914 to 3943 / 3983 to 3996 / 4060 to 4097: -0.10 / 17.5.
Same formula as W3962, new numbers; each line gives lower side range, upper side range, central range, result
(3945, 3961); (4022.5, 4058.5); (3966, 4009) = 0.14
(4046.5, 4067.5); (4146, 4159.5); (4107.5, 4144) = 0.11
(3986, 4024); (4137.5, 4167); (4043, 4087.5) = 0.01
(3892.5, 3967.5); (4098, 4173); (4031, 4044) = -0.20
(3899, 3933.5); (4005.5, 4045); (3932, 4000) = 0.16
